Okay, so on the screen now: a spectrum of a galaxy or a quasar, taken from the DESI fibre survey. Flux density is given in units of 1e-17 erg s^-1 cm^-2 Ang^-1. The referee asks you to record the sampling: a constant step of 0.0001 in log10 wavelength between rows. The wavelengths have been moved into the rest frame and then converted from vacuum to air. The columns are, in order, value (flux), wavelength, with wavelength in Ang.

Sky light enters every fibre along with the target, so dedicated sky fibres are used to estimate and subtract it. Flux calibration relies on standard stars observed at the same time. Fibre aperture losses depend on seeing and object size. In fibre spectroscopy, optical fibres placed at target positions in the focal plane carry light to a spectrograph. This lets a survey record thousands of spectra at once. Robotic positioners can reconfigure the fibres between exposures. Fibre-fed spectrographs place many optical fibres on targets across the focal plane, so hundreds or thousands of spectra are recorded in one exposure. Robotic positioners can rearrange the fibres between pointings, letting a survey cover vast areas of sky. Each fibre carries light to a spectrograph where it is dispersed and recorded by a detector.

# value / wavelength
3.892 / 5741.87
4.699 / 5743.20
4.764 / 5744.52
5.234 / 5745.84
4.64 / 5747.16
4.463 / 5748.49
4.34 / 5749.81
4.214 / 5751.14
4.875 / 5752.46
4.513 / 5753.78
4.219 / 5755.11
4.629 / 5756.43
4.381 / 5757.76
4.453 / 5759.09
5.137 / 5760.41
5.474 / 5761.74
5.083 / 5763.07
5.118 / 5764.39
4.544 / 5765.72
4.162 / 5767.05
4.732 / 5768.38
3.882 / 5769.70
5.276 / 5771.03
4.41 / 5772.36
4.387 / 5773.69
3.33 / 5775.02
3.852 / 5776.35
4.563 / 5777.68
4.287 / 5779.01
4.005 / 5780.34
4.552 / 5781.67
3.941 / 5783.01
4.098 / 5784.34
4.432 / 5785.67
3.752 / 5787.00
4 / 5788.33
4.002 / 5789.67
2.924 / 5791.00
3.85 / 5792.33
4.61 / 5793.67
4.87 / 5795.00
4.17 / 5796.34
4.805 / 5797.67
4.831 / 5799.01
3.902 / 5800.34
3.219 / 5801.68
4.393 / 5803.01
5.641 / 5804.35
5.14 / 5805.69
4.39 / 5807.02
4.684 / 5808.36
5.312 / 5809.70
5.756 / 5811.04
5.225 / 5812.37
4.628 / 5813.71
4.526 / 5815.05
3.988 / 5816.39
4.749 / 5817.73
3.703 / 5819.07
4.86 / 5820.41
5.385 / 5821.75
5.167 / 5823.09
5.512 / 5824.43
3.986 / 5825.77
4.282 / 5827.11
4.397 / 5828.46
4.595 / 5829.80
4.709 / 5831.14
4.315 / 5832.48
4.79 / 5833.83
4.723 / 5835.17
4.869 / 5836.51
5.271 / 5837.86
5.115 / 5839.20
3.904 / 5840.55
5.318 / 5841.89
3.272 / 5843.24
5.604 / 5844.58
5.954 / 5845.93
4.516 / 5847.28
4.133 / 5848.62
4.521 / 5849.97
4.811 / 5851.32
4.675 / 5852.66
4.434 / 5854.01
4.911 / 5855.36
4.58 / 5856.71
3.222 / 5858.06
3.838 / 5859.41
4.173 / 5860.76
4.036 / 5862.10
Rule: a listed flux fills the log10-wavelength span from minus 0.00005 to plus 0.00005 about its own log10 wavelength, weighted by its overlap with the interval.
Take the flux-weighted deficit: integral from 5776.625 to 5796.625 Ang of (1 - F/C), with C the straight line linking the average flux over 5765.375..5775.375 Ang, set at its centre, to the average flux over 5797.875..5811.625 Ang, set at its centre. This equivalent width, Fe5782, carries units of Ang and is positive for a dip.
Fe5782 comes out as 1.8 Ang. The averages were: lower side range 4.37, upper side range 4.72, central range 4.13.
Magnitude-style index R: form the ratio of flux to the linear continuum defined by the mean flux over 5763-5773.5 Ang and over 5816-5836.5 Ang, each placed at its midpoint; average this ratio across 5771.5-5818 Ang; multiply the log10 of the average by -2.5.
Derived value 0.06 mag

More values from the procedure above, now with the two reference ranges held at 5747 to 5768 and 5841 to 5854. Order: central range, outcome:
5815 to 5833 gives 0.027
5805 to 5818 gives -0.035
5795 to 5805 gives 0.055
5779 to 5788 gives 0.130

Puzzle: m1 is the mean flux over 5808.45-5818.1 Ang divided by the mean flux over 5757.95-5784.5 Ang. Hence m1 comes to 1.09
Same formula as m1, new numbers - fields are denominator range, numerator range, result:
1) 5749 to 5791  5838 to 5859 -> 1.05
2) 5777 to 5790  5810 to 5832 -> 1.13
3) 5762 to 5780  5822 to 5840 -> 1.07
